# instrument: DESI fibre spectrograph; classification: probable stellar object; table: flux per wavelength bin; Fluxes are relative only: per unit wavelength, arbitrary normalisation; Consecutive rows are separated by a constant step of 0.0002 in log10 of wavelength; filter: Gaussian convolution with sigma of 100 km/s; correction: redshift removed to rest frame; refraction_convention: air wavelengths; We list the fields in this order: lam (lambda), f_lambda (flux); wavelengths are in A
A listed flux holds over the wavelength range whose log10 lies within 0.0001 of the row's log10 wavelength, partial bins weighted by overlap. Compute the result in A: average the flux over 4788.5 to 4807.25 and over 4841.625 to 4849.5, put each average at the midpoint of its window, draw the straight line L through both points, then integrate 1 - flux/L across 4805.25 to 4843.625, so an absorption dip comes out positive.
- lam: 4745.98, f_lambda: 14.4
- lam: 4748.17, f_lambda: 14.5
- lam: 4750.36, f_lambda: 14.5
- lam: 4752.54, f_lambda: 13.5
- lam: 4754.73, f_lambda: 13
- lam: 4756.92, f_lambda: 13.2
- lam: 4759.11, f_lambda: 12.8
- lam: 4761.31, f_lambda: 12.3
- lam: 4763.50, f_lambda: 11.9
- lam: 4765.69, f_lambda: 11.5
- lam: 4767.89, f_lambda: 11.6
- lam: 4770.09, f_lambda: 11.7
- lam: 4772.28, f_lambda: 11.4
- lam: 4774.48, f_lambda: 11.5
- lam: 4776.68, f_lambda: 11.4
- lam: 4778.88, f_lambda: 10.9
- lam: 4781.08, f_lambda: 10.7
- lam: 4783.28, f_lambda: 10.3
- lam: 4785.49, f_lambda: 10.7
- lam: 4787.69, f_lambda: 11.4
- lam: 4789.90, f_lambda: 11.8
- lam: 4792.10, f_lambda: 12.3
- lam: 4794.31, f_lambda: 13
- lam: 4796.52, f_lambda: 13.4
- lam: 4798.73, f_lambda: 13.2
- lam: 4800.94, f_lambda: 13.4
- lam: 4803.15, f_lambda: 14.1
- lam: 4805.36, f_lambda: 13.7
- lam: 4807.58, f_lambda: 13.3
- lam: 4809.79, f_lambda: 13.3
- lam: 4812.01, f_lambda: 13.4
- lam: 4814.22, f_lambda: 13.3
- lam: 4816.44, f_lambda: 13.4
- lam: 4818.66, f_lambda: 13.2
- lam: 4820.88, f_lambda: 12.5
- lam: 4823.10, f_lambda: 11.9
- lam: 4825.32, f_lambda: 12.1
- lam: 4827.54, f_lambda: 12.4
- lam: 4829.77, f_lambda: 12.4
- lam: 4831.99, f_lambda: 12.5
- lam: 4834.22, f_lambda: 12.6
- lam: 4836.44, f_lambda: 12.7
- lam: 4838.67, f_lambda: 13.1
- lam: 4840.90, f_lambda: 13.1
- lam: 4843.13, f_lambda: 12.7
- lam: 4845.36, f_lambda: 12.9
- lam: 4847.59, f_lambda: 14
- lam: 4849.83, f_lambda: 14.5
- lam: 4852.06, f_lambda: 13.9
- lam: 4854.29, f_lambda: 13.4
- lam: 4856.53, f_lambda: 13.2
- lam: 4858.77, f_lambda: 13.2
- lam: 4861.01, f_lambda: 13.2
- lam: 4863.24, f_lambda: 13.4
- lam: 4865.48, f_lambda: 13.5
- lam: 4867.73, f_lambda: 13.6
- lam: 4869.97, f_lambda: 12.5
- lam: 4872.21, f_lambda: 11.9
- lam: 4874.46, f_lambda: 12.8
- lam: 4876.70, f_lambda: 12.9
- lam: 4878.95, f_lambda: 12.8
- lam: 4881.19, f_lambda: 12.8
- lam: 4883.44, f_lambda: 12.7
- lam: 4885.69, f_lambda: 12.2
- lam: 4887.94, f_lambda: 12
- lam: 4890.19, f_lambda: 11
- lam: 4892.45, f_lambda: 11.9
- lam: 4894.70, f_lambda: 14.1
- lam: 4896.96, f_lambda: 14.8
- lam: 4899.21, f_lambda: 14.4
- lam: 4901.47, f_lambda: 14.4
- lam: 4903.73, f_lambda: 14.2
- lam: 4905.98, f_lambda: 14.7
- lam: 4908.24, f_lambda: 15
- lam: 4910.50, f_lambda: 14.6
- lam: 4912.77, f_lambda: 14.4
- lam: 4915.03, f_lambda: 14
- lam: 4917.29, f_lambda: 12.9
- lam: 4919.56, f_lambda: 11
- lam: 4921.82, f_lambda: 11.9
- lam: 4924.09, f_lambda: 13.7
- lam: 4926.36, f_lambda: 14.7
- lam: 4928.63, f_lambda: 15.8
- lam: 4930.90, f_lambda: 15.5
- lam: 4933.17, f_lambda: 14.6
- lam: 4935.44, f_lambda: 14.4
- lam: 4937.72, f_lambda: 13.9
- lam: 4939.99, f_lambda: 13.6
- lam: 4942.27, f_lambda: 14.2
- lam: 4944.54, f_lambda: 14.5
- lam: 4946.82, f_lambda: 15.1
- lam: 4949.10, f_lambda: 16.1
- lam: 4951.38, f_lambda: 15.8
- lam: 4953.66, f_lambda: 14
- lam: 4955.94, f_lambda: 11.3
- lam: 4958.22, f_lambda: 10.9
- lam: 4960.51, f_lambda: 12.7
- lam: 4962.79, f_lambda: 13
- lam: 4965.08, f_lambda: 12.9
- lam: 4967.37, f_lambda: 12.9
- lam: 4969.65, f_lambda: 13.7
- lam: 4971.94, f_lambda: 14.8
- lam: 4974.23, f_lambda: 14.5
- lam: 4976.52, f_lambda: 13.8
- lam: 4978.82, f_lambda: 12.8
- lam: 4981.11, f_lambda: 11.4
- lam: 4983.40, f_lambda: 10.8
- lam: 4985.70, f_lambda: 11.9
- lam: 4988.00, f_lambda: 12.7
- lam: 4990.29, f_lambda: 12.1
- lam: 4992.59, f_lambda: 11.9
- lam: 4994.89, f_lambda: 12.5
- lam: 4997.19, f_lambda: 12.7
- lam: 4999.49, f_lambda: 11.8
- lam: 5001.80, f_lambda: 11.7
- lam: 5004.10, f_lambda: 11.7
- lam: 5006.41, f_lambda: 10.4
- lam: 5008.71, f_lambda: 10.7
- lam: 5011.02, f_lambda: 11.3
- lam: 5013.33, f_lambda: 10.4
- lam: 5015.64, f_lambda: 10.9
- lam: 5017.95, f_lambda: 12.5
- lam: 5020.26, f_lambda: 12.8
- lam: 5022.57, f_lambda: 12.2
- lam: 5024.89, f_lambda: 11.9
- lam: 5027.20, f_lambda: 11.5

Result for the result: 1.1 A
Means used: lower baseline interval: 13.1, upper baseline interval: 13.3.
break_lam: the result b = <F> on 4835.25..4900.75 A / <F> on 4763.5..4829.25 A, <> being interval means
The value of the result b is 1.06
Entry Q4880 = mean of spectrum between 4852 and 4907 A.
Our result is 13.2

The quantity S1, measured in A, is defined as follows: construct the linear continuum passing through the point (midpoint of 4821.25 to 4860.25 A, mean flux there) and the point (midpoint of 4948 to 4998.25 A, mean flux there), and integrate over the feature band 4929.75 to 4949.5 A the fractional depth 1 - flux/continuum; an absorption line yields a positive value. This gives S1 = -2.50 A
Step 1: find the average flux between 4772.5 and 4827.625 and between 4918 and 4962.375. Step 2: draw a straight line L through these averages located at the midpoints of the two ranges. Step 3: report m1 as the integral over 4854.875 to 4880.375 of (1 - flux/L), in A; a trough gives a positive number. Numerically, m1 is 0.2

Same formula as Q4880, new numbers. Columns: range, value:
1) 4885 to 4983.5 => 13.6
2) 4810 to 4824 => 13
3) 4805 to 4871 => 13.1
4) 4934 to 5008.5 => 13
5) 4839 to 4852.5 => 13.5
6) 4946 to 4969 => 13.5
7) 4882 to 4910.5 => 13.5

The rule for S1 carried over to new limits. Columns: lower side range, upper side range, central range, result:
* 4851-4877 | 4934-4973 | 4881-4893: 1.12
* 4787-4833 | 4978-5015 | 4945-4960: -2.39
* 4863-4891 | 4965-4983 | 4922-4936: -1.76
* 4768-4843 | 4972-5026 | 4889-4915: -3.67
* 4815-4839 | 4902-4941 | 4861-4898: 1.65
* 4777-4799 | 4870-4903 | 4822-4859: -1.86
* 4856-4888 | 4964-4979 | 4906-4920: -0.70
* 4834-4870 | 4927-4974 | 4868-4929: 1.46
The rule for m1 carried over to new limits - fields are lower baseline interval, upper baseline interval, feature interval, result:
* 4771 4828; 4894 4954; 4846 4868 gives -0.5 A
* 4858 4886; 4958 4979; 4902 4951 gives -4.2 A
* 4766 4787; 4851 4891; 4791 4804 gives -1.9 A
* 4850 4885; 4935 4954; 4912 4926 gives 1.1 A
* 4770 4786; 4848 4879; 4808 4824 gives -1.4 A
